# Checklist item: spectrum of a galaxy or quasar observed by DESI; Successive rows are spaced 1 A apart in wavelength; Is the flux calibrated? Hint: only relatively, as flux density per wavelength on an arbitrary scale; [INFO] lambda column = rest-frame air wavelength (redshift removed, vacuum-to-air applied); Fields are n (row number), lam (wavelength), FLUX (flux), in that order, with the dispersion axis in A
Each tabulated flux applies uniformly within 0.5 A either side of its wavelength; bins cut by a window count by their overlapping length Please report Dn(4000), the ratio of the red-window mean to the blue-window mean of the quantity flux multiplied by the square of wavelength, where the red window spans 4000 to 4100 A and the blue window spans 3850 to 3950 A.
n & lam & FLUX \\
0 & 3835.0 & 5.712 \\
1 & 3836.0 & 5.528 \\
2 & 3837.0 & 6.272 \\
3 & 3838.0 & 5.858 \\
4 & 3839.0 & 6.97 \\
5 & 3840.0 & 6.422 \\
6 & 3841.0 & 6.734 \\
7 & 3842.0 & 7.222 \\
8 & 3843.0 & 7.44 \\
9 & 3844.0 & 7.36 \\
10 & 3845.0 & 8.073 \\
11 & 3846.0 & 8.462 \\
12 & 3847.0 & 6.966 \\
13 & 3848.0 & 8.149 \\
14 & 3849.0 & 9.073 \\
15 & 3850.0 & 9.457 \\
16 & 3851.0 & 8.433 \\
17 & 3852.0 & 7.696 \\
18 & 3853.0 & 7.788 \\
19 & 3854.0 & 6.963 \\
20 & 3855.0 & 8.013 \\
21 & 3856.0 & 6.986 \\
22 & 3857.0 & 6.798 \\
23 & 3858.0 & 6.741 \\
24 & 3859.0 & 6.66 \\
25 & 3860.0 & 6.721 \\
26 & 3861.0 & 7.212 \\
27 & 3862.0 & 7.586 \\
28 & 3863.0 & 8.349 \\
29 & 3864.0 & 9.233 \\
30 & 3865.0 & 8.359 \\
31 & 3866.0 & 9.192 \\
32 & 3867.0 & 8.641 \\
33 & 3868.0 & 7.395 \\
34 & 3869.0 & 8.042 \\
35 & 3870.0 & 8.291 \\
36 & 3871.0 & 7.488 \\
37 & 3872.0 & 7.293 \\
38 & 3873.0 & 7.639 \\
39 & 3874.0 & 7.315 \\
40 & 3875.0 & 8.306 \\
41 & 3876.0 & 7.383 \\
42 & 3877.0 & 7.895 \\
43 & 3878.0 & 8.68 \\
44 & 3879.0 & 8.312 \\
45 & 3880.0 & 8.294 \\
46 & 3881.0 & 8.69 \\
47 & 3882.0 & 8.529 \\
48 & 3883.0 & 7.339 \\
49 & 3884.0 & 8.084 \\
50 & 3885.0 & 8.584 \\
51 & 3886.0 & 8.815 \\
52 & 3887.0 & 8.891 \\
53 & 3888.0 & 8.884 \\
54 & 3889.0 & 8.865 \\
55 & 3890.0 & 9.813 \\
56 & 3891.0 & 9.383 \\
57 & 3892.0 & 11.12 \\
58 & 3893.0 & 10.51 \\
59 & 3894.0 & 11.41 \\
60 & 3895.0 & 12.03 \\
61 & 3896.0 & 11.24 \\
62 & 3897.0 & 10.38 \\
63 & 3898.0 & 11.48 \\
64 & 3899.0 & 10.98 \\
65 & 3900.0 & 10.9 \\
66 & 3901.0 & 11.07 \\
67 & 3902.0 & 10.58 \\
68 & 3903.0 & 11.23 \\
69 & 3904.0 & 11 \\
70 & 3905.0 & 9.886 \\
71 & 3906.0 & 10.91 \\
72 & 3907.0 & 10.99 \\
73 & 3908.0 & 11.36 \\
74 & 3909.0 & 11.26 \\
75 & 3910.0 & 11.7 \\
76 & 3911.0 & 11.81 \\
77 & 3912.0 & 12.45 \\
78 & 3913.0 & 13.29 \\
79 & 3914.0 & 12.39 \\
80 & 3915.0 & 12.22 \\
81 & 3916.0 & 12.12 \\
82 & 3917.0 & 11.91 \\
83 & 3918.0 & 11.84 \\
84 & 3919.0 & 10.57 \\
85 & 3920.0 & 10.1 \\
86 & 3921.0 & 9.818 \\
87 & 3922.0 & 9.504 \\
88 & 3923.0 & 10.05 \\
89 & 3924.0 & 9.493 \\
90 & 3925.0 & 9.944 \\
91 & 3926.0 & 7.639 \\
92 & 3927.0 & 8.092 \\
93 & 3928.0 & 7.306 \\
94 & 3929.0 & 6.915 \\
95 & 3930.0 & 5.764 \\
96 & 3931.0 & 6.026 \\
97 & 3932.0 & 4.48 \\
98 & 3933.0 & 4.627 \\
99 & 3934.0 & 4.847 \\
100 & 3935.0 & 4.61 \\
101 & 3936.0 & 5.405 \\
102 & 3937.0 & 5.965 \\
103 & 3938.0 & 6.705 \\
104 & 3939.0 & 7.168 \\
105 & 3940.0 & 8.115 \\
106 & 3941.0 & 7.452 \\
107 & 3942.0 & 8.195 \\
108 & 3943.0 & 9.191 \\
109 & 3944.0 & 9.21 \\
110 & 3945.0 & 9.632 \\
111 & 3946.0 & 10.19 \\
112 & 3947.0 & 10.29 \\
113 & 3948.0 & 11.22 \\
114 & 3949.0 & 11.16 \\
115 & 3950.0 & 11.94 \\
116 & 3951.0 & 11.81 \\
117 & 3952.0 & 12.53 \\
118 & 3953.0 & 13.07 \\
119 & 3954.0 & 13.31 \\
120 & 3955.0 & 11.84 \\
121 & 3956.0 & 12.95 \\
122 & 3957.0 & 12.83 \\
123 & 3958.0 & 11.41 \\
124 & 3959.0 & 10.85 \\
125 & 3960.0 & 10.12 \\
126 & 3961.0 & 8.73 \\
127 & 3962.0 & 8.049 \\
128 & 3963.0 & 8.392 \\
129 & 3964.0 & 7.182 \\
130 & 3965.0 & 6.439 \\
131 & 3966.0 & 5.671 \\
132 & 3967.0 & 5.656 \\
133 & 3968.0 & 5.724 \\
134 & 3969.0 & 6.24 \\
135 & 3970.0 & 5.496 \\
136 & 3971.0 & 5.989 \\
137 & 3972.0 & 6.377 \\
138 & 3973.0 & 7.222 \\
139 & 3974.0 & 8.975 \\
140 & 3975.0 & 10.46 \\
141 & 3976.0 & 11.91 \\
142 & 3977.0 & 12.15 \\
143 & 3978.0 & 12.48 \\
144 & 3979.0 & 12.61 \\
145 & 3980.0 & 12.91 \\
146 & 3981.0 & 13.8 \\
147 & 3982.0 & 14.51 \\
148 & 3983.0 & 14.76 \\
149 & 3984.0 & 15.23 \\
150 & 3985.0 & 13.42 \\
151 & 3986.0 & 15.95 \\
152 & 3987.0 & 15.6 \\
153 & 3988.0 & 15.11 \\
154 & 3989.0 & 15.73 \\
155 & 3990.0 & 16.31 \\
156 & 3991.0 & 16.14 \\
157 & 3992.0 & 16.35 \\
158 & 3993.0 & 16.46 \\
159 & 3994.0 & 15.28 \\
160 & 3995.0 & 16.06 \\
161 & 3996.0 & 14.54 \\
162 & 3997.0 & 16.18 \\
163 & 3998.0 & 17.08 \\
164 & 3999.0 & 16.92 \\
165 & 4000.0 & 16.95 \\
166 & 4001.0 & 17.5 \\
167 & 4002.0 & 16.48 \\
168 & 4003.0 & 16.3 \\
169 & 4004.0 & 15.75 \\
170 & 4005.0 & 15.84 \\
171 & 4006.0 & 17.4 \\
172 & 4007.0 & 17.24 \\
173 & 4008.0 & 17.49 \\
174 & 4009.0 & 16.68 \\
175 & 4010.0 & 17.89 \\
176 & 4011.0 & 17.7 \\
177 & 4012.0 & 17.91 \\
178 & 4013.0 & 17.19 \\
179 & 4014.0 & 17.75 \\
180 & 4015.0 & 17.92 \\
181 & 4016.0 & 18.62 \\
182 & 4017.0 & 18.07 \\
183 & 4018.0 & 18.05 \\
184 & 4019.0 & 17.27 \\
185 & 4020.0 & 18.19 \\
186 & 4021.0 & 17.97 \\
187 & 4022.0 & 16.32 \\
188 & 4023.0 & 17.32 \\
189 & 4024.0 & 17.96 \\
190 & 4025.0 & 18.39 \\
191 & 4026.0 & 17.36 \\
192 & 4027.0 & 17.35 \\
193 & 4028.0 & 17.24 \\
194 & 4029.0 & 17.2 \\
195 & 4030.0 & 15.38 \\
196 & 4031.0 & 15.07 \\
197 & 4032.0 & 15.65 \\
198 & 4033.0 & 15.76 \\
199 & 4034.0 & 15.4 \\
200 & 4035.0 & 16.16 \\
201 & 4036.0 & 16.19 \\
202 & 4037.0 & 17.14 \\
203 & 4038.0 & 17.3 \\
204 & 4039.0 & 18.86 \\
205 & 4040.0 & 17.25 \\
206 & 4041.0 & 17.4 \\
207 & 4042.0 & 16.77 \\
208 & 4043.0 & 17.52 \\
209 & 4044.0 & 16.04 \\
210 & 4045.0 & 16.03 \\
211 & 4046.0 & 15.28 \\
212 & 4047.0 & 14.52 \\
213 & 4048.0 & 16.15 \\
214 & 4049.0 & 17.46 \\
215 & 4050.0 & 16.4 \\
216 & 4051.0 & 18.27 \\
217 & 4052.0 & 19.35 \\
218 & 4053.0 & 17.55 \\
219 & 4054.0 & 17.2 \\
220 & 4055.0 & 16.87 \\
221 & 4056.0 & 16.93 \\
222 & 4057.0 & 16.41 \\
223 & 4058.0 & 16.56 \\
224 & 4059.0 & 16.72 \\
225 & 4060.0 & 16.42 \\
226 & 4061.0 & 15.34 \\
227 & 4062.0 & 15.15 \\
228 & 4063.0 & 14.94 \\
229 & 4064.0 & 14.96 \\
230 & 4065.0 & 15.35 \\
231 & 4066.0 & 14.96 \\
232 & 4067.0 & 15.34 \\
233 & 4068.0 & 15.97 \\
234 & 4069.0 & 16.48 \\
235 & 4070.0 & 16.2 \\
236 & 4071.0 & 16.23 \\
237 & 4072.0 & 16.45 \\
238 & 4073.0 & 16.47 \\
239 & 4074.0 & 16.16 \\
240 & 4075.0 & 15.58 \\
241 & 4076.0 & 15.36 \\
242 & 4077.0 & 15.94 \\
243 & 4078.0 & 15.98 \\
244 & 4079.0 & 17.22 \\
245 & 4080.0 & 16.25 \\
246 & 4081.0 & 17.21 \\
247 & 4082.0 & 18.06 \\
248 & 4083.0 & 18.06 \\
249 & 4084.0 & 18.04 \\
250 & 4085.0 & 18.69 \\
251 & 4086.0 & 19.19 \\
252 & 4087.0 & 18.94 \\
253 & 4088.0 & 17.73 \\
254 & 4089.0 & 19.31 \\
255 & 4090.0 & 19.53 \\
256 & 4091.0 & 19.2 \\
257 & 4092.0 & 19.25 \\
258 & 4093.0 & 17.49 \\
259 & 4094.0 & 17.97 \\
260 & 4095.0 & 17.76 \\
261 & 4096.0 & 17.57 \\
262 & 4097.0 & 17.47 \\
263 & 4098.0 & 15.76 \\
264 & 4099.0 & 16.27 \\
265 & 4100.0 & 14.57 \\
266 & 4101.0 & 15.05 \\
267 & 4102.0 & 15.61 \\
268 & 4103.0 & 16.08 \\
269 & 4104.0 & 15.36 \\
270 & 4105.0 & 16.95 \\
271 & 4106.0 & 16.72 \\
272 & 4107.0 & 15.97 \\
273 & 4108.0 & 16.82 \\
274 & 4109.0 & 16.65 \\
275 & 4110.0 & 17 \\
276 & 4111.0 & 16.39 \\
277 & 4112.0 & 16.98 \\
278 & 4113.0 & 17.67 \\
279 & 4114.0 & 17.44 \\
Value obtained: 2.04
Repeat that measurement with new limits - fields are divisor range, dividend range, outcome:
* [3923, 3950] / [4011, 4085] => 2.27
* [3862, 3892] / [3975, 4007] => 1.93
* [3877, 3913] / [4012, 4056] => 1.80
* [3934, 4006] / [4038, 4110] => 1.53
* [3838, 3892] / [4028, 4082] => 2.26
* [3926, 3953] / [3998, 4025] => 2.21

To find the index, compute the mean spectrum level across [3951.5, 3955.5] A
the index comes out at 12.7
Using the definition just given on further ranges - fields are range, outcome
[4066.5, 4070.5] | 16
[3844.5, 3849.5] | 8.14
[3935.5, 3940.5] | 6.67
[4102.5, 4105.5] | 16.1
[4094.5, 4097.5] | 17.6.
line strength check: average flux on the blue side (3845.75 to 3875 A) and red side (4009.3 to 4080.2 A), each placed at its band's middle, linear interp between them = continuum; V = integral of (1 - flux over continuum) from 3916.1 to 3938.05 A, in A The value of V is 6.1 A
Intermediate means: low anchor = 7.83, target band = 7.9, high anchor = 16.7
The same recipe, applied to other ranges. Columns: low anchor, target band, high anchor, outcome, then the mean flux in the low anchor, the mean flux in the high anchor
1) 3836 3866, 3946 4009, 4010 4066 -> 6.1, 7.51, 16.9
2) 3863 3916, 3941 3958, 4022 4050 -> 2.0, 9.74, 16.7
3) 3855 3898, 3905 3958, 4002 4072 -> 7.4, 8.54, 16.8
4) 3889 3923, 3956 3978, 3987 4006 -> 9.0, 11.1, 16.2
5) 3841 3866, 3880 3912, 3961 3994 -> -4.6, 7.75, 11.3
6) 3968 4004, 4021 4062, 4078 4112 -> -3.6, 13.5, 17.3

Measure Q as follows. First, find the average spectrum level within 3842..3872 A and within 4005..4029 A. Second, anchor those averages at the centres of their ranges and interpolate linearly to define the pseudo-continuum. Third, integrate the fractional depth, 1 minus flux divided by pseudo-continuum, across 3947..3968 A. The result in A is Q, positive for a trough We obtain 5.6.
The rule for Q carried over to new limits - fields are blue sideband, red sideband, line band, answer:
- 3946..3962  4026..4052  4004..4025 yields -3.3 A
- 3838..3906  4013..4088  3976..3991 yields -0.6 A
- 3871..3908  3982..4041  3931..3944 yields 6.2 A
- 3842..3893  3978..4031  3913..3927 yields 0.8 A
